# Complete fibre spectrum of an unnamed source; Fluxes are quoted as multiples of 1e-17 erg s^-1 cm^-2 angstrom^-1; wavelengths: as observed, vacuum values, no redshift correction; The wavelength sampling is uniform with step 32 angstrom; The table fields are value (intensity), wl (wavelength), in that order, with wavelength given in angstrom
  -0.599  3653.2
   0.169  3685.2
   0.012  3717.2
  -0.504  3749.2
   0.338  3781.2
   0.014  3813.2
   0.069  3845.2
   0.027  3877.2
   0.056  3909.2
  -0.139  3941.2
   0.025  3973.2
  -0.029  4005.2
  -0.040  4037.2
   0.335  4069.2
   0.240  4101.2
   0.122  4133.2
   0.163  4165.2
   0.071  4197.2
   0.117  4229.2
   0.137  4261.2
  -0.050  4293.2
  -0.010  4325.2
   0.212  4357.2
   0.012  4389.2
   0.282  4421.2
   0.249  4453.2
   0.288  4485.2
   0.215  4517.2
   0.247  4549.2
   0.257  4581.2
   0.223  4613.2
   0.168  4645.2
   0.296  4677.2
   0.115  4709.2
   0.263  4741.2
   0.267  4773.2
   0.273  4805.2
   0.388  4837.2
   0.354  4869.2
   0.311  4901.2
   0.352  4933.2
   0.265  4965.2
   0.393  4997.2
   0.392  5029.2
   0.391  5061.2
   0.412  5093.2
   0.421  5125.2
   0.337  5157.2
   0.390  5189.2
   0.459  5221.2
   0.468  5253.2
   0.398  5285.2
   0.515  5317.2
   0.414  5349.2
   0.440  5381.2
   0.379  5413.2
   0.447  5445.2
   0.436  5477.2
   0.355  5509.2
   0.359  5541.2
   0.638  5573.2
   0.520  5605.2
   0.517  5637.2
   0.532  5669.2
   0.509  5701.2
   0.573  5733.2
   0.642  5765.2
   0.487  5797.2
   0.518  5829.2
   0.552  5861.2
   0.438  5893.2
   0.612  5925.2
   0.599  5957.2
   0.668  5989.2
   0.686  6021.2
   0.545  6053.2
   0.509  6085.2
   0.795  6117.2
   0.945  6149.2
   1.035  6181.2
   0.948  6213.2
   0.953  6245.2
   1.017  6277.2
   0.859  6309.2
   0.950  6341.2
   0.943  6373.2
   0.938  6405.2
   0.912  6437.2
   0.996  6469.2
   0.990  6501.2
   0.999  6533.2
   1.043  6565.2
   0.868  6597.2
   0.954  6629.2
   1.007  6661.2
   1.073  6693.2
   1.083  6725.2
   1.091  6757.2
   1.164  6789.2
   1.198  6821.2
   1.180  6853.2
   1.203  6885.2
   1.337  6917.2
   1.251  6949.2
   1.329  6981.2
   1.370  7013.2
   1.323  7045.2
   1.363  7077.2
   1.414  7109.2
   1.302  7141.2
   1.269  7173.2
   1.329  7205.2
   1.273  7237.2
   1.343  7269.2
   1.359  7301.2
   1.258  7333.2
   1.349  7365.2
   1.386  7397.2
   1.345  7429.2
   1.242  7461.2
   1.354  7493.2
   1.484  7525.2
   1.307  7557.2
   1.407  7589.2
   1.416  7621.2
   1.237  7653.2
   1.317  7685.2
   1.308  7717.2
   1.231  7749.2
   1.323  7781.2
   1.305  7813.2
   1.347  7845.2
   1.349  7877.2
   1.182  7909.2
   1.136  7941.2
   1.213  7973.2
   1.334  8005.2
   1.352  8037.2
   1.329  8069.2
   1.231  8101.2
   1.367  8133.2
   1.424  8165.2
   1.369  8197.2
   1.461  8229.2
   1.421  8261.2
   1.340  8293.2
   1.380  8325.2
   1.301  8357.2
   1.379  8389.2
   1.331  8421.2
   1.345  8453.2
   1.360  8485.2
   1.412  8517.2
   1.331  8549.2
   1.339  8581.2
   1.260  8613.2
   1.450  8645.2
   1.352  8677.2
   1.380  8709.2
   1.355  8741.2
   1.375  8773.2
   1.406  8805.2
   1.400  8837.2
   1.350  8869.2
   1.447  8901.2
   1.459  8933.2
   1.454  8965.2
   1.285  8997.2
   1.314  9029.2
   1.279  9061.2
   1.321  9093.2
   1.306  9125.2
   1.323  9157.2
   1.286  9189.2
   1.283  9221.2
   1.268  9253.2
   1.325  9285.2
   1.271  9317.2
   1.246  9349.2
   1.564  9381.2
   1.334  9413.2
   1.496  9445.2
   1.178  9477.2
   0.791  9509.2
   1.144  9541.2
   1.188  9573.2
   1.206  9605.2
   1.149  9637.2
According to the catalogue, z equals 0.535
